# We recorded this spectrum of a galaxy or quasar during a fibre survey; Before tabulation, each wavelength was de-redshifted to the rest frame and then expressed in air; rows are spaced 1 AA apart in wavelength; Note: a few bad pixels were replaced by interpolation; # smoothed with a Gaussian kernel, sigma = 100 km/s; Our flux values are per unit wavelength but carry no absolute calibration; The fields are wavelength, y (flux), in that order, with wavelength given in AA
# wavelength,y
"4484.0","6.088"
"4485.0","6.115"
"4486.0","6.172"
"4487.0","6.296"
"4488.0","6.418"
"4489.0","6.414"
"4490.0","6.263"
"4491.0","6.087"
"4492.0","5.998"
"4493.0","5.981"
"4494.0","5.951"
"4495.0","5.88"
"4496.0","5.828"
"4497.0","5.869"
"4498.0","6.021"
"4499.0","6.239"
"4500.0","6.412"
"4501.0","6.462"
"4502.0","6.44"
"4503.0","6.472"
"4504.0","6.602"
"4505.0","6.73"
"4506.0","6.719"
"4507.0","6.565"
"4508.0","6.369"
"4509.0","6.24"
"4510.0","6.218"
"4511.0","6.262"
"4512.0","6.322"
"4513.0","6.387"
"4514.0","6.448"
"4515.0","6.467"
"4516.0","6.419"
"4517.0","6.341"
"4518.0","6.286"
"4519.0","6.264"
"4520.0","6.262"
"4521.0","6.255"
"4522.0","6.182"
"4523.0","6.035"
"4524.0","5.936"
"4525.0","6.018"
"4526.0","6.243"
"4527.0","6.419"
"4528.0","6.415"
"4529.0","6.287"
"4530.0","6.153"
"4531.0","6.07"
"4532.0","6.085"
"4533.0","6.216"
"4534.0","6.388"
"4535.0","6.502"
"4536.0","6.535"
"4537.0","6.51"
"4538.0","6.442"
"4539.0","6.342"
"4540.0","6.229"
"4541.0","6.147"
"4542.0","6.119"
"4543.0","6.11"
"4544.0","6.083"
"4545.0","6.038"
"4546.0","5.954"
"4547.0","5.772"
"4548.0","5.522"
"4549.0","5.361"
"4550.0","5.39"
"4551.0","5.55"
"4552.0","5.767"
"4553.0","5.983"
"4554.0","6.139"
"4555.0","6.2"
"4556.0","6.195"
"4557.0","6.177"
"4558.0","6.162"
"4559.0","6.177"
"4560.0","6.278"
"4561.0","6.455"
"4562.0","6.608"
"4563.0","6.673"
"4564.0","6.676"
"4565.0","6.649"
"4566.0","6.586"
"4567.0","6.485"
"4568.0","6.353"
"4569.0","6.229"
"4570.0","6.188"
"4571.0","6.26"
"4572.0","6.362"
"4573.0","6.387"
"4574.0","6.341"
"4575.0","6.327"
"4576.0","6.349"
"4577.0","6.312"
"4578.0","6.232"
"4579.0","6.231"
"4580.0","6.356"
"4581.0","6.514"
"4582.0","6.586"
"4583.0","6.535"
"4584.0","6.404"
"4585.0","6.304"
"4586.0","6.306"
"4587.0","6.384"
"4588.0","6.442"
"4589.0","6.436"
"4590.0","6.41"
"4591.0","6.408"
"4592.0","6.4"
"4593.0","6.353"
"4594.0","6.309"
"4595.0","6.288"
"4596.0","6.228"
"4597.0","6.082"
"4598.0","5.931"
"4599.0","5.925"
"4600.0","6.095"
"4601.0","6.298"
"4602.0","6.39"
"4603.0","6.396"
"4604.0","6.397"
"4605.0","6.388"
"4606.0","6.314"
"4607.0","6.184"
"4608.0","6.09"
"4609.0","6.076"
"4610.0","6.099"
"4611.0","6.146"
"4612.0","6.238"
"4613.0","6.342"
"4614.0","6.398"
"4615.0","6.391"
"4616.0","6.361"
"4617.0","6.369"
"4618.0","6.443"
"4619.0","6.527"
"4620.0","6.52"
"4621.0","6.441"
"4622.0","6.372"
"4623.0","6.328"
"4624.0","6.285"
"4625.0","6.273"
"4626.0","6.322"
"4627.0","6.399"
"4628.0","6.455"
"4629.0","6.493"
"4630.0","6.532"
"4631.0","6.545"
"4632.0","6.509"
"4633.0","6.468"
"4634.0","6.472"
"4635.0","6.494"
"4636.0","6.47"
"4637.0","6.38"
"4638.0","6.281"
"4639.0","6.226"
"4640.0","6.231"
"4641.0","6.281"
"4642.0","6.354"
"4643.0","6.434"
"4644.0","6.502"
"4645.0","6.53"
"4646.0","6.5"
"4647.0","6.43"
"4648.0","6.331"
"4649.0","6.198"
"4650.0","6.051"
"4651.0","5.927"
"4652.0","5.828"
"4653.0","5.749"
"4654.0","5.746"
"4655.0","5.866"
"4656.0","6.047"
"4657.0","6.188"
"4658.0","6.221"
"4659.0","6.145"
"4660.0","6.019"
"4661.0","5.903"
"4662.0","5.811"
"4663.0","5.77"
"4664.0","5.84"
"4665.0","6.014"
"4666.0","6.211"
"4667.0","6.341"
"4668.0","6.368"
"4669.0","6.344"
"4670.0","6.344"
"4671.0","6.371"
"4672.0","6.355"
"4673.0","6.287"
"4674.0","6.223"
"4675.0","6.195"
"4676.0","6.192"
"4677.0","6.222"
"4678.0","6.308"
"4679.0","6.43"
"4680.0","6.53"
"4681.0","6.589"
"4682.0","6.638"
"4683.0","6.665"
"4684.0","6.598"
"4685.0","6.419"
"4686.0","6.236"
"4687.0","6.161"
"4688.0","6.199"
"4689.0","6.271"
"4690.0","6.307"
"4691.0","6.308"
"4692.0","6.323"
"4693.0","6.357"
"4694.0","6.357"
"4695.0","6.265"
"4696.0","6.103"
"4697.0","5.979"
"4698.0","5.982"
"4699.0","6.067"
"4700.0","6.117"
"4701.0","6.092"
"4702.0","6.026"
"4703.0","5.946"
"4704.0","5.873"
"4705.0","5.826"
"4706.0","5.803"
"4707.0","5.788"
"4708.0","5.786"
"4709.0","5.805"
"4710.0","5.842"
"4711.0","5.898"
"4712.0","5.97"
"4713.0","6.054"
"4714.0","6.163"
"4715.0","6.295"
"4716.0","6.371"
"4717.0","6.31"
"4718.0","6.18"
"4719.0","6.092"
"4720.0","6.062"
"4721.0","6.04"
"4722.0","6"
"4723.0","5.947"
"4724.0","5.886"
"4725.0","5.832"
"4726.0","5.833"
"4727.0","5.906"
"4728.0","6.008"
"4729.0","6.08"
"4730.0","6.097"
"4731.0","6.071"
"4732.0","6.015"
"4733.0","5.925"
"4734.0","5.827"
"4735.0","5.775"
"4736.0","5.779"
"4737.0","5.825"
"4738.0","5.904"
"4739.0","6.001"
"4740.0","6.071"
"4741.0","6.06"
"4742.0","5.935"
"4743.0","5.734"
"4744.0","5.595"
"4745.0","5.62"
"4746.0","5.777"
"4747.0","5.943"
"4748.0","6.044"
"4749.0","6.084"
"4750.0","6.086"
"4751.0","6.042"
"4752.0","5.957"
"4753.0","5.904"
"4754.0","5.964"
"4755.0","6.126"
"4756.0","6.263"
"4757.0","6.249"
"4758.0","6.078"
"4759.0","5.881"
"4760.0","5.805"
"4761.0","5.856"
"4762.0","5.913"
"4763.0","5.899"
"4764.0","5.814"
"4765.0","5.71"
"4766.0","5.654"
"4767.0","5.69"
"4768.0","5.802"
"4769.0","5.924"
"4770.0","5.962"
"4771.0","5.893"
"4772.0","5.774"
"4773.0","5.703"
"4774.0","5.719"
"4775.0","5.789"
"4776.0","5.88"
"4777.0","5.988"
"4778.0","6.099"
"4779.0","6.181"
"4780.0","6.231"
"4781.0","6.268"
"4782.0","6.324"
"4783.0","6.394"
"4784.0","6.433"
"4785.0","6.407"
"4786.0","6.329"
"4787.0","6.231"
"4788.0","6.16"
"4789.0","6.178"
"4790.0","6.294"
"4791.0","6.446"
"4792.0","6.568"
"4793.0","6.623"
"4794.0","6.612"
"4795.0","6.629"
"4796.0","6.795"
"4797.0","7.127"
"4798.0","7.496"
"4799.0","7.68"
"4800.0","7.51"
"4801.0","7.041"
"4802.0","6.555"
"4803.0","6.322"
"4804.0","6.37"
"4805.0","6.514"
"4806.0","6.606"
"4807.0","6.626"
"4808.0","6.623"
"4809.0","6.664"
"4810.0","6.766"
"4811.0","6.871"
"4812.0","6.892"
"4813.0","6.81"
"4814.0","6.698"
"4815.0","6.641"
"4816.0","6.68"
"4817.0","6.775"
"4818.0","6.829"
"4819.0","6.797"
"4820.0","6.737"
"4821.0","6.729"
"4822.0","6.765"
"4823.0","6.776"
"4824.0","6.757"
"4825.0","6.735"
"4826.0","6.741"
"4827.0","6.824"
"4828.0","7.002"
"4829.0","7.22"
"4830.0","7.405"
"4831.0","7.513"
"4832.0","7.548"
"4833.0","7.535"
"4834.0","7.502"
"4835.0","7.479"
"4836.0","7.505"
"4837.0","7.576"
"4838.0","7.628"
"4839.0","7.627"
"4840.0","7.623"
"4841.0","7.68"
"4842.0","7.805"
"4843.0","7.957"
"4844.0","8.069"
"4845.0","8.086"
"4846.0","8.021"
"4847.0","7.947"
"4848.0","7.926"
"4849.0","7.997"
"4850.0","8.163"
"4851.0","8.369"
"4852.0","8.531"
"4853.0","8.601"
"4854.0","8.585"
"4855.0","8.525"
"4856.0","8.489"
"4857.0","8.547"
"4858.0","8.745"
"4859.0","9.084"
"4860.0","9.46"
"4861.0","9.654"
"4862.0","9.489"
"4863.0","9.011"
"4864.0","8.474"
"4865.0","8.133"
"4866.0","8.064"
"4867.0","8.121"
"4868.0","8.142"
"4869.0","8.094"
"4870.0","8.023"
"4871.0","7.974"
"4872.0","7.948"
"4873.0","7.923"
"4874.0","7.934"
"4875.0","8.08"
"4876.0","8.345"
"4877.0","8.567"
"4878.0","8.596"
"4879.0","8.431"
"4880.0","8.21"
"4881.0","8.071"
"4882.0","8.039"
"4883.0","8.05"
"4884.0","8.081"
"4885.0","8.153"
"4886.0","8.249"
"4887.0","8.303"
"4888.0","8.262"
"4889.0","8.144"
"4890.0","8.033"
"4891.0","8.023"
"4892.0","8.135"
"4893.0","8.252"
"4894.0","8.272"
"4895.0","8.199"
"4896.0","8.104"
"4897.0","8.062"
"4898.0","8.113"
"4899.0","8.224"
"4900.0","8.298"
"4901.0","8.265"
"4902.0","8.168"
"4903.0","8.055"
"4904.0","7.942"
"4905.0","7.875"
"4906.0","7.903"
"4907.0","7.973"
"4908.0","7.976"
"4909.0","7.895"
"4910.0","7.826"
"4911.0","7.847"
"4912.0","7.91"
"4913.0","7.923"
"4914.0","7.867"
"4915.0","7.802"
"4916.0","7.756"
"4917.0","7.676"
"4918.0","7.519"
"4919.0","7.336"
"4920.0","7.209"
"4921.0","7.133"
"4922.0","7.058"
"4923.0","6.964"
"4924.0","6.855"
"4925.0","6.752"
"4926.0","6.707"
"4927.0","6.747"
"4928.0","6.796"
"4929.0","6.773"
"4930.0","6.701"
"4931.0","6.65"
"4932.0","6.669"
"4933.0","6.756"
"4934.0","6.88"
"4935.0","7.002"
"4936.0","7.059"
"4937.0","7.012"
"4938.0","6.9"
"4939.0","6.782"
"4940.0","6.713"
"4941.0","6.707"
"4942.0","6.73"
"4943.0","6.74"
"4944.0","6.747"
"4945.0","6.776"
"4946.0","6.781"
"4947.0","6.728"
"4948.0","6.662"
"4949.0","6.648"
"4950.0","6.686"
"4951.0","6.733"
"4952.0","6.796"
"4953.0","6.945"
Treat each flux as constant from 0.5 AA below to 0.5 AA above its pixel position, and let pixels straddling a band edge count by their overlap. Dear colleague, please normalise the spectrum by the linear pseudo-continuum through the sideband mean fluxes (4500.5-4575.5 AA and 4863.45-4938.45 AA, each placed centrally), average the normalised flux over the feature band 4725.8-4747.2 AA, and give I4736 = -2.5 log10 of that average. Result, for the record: 0.20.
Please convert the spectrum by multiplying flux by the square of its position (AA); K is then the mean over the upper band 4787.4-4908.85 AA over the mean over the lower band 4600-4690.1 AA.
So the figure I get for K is 1.33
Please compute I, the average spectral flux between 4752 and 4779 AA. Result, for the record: 5.9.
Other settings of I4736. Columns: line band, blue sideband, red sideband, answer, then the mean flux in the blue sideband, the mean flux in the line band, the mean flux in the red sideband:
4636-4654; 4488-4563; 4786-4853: 0.06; 6.2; 6.24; 7.11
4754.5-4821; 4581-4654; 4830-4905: 0.19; 6.32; 6.37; 8.17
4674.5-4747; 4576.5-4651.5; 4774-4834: 0.07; 6.34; 6.08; 6.68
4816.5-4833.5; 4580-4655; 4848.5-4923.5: 0.11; 6.32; 6.98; 8.15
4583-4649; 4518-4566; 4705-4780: -0.04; 6.18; 6.35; 5.94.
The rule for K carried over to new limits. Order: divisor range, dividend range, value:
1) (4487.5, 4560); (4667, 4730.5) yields 1.07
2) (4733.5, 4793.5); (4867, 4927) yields 1.39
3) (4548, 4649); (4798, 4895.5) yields 1.36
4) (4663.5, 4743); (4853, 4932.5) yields 1.41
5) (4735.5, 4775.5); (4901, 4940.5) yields 1.33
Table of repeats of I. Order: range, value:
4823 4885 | 8.03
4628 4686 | 6.27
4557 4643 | 6.35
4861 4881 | 8.32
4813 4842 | 7.13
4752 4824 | 6.37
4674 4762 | 6.07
